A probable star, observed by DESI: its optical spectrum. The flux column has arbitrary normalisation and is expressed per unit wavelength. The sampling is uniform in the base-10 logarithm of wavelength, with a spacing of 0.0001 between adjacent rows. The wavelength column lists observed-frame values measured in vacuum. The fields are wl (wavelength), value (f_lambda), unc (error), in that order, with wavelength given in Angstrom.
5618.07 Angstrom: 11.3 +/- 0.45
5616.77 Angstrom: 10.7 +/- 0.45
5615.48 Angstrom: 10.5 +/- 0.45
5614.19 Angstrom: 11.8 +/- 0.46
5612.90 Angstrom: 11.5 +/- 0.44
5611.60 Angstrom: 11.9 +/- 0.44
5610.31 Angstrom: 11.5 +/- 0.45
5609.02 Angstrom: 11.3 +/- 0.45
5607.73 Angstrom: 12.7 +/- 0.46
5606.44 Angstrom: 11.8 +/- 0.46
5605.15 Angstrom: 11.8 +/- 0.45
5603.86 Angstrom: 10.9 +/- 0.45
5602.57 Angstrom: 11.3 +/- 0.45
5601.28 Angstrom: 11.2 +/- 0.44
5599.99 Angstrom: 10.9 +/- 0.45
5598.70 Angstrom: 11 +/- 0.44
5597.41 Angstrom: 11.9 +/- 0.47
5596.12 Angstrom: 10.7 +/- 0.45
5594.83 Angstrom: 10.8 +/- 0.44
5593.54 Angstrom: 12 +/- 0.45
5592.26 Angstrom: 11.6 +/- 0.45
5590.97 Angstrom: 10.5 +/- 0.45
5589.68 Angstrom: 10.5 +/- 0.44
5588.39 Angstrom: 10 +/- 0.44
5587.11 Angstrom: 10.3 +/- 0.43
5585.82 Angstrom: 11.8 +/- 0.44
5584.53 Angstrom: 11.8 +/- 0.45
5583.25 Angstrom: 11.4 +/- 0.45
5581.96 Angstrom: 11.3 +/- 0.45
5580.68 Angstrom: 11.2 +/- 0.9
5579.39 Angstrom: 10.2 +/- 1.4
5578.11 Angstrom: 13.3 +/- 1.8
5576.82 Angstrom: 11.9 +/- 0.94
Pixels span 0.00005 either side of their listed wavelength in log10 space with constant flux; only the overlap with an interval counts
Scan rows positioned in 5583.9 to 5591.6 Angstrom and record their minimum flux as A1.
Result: 10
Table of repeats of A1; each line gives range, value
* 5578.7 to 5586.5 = 10.2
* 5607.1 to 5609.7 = 11.3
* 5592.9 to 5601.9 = 10.7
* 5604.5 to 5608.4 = 11.8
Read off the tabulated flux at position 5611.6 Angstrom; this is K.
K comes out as 11.9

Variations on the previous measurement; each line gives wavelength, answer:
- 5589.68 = 10.5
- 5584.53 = 11.8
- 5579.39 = 10.2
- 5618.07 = 11.3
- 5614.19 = 11.8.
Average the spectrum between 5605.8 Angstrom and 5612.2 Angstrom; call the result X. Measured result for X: 11.9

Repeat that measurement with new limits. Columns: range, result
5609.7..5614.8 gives 11.7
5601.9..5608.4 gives 11.7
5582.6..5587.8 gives 11.3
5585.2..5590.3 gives 10.6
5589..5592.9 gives 10.8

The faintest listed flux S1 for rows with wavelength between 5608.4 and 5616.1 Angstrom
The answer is 10.5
